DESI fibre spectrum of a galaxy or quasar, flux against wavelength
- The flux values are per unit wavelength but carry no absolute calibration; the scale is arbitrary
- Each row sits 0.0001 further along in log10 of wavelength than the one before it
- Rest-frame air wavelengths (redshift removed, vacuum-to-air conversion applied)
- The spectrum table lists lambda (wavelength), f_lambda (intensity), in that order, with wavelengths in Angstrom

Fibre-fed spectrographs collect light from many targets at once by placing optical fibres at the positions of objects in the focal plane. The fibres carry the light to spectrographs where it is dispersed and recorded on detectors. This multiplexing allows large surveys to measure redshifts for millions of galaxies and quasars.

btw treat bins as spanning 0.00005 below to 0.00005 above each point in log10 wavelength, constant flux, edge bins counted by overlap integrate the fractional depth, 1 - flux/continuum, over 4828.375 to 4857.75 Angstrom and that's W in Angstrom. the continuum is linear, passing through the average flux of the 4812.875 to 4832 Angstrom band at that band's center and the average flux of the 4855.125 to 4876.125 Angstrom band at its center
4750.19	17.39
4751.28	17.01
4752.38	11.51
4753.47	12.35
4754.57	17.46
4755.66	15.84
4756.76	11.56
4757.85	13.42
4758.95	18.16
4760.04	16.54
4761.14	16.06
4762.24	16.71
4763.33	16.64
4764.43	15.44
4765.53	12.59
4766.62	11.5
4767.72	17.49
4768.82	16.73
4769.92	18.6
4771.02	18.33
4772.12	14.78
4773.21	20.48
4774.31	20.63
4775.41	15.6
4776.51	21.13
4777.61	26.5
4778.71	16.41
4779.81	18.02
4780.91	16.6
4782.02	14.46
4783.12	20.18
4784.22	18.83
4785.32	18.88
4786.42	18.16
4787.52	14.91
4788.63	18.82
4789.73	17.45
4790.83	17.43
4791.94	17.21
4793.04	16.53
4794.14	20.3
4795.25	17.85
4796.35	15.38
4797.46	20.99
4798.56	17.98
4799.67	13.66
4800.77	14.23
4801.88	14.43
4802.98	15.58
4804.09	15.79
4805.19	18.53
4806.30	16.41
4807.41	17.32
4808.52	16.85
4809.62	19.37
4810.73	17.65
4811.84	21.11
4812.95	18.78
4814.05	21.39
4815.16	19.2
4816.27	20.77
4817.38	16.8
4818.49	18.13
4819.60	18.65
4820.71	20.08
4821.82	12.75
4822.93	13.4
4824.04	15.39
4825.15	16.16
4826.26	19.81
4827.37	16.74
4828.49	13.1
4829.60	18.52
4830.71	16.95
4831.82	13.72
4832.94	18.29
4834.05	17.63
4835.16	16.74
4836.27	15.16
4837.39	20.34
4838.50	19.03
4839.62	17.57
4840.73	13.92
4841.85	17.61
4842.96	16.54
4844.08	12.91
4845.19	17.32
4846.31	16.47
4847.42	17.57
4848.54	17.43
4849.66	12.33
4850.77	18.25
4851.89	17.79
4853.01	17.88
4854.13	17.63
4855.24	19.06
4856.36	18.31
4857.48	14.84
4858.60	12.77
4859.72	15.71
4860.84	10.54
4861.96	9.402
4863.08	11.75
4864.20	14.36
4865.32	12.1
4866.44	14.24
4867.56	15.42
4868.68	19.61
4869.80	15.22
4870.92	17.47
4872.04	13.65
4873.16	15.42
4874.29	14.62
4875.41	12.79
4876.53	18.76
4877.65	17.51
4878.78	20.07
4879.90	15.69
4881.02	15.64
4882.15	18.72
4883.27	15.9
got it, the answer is -1.7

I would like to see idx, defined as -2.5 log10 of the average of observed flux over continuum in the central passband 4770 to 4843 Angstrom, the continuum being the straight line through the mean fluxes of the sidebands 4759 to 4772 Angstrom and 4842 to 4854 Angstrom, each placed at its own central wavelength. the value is -0.08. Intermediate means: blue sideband 16.1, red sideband 16.5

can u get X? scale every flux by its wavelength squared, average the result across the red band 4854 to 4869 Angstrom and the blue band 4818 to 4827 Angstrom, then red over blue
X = 0.88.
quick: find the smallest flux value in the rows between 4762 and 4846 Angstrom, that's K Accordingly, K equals 11.5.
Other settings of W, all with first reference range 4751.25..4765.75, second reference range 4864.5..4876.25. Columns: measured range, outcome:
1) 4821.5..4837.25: -1.1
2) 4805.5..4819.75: -3.3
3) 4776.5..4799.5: -4.7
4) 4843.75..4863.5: -0.5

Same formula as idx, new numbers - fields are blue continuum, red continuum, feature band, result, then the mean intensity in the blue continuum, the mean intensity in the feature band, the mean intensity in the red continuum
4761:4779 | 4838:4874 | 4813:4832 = -0.06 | 17.4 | 17.3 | 15.6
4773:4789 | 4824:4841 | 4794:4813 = 0.04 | 18.6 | 17.2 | 16.9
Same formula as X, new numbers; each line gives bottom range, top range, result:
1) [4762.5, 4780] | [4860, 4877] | 0.85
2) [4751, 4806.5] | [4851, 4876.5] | 0.93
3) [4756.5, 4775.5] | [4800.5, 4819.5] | 1.12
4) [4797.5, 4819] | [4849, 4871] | 0.88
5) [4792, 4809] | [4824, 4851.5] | 1.01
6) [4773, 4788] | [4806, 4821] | 1.02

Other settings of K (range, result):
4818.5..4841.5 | 12.75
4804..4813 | 15.79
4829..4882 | 9.402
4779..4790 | 14.46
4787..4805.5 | 13.66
